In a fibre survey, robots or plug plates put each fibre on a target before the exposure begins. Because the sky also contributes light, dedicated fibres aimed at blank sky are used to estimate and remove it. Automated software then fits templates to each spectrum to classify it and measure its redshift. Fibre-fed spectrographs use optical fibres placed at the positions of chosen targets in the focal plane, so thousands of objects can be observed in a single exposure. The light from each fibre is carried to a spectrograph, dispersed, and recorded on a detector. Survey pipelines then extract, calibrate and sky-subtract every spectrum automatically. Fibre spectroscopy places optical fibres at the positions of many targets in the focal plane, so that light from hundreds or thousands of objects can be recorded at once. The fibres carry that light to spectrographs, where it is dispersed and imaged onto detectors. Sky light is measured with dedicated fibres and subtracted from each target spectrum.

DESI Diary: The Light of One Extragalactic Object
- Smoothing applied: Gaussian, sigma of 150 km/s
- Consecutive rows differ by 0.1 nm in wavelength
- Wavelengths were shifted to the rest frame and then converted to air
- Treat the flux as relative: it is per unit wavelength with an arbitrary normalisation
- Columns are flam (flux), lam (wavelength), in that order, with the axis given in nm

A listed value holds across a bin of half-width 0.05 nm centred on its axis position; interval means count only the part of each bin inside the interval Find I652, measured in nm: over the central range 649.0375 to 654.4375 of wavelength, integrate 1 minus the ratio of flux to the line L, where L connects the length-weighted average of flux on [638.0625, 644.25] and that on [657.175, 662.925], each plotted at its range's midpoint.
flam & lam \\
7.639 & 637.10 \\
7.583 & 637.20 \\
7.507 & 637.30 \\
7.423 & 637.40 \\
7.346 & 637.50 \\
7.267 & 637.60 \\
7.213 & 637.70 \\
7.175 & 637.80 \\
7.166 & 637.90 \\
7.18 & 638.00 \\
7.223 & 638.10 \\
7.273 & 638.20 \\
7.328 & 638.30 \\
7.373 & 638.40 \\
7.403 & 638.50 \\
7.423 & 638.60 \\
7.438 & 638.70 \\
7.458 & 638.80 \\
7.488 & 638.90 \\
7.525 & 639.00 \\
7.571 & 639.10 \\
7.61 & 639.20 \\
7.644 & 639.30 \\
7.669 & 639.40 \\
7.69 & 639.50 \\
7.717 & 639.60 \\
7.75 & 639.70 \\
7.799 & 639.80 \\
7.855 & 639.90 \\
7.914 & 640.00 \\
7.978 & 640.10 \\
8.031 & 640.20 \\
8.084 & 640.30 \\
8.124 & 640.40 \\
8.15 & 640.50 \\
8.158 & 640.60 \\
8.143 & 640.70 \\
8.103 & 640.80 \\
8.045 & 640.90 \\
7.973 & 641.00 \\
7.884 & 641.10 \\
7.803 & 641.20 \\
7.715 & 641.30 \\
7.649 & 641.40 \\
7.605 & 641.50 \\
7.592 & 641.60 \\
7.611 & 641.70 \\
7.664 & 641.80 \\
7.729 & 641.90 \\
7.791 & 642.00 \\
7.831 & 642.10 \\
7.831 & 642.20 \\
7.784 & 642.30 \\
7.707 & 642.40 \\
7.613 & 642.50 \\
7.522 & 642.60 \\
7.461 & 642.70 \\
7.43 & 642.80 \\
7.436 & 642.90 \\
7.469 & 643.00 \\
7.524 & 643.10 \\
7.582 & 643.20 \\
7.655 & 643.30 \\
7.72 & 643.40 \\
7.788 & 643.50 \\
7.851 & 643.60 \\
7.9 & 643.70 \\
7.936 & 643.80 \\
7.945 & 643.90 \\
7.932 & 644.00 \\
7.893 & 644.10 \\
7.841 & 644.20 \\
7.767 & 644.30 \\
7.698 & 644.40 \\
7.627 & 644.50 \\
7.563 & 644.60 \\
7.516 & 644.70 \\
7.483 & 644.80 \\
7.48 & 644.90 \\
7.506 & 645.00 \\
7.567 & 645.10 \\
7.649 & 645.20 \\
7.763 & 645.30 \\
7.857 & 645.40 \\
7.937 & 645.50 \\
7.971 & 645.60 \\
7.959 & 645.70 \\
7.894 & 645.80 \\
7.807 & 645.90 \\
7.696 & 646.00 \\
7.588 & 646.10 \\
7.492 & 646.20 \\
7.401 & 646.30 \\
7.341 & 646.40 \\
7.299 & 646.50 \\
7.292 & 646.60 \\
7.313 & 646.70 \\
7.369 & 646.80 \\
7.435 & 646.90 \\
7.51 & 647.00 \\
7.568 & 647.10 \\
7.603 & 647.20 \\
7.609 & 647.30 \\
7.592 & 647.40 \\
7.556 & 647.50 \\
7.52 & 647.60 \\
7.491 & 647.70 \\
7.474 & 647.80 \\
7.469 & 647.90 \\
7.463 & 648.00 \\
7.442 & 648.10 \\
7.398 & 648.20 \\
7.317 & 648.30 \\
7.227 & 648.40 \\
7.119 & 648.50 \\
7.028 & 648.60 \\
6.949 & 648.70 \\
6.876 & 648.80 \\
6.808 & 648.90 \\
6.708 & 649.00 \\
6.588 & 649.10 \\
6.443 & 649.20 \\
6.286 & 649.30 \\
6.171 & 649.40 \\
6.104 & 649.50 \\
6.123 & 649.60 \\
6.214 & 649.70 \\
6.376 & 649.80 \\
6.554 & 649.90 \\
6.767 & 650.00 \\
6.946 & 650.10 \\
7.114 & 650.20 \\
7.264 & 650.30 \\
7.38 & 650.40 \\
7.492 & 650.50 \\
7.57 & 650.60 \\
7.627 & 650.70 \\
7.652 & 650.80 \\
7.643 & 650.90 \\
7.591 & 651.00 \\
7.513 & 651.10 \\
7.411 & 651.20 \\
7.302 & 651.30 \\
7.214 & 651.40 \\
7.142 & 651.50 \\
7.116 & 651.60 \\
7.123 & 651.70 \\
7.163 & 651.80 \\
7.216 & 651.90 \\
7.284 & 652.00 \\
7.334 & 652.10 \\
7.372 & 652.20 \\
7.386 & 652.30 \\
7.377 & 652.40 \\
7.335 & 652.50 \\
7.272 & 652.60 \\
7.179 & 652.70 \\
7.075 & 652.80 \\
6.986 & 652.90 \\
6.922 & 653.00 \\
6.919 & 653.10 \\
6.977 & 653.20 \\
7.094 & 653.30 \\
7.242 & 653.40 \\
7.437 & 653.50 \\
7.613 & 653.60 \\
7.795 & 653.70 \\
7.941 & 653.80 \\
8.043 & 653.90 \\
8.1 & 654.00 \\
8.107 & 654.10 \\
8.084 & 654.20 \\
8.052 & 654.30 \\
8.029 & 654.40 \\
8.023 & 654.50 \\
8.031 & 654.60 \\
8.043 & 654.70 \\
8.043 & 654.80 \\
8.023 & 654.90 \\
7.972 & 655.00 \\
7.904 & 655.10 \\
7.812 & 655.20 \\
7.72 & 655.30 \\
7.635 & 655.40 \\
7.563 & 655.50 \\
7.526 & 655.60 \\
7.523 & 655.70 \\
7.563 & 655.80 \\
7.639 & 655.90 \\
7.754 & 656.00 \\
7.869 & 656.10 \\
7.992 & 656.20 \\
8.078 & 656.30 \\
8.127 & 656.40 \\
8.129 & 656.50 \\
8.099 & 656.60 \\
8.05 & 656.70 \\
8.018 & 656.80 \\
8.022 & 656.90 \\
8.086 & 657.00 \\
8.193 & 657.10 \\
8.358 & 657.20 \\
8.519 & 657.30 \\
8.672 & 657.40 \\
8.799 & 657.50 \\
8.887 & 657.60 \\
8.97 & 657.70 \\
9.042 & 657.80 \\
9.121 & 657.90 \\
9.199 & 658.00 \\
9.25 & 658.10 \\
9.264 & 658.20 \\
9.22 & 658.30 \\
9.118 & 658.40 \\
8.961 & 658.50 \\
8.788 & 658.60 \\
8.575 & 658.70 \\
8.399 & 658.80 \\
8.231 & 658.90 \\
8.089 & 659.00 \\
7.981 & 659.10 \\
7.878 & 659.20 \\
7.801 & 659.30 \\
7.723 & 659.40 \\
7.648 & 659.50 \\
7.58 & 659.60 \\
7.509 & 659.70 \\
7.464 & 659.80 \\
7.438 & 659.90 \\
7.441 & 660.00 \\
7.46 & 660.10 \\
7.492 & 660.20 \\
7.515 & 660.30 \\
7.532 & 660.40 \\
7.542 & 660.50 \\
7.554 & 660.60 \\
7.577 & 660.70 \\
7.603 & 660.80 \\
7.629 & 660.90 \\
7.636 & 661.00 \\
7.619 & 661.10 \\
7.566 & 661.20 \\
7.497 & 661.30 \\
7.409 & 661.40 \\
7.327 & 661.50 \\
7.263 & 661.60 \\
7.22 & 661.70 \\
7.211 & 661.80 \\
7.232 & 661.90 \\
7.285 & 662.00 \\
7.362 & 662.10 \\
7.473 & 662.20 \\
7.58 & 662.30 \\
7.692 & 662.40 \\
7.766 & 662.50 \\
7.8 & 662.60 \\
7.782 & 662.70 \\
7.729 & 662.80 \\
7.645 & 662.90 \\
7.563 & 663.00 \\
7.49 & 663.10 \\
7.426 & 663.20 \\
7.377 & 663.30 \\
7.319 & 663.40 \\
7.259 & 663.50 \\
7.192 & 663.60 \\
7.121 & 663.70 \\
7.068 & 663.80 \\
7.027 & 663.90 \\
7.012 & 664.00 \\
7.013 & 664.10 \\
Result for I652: 0.44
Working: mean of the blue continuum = 7.72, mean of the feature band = 7.22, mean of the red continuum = 7.96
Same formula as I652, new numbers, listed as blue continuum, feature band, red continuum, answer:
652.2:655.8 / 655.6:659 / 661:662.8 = -0.39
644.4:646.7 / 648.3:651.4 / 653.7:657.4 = 0.32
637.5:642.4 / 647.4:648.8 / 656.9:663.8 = 0.08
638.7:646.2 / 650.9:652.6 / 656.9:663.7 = 0.11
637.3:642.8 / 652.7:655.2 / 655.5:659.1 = 0.17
